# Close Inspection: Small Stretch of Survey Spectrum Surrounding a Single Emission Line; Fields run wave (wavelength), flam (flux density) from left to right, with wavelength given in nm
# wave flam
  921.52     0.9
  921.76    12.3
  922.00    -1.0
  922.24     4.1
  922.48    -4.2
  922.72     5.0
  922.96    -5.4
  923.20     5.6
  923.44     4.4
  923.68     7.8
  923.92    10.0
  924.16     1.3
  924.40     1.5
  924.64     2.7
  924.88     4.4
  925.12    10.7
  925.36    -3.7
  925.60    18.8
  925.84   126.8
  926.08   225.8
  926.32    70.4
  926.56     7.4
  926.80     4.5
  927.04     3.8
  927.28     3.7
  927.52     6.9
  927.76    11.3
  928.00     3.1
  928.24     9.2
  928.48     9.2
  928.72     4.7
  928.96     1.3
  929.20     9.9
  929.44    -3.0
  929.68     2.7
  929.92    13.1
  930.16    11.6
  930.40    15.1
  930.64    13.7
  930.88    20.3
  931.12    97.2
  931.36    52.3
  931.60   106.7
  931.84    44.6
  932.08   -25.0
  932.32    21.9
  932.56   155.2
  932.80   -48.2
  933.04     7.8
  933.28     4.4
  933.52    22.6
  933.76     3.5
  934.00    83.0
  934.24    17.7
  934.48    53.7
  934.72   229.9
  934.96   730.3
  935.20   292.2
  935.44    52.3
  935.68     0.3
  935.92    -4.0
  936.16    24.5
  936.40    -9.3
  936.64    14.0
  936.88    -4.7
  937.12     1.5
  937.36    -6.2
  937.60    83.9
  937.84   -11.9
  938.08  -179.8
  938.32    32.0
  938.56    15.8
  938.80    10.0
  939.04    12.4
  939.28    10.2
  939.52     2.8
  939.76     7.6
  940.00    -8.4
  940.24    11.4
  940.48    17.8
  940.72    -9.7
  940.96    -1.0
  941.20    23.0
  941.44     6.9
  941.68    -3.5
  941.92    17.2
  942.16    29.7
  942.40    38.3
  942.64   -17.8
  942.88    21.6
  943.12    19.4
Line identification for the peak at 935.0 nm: [O III] 5007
